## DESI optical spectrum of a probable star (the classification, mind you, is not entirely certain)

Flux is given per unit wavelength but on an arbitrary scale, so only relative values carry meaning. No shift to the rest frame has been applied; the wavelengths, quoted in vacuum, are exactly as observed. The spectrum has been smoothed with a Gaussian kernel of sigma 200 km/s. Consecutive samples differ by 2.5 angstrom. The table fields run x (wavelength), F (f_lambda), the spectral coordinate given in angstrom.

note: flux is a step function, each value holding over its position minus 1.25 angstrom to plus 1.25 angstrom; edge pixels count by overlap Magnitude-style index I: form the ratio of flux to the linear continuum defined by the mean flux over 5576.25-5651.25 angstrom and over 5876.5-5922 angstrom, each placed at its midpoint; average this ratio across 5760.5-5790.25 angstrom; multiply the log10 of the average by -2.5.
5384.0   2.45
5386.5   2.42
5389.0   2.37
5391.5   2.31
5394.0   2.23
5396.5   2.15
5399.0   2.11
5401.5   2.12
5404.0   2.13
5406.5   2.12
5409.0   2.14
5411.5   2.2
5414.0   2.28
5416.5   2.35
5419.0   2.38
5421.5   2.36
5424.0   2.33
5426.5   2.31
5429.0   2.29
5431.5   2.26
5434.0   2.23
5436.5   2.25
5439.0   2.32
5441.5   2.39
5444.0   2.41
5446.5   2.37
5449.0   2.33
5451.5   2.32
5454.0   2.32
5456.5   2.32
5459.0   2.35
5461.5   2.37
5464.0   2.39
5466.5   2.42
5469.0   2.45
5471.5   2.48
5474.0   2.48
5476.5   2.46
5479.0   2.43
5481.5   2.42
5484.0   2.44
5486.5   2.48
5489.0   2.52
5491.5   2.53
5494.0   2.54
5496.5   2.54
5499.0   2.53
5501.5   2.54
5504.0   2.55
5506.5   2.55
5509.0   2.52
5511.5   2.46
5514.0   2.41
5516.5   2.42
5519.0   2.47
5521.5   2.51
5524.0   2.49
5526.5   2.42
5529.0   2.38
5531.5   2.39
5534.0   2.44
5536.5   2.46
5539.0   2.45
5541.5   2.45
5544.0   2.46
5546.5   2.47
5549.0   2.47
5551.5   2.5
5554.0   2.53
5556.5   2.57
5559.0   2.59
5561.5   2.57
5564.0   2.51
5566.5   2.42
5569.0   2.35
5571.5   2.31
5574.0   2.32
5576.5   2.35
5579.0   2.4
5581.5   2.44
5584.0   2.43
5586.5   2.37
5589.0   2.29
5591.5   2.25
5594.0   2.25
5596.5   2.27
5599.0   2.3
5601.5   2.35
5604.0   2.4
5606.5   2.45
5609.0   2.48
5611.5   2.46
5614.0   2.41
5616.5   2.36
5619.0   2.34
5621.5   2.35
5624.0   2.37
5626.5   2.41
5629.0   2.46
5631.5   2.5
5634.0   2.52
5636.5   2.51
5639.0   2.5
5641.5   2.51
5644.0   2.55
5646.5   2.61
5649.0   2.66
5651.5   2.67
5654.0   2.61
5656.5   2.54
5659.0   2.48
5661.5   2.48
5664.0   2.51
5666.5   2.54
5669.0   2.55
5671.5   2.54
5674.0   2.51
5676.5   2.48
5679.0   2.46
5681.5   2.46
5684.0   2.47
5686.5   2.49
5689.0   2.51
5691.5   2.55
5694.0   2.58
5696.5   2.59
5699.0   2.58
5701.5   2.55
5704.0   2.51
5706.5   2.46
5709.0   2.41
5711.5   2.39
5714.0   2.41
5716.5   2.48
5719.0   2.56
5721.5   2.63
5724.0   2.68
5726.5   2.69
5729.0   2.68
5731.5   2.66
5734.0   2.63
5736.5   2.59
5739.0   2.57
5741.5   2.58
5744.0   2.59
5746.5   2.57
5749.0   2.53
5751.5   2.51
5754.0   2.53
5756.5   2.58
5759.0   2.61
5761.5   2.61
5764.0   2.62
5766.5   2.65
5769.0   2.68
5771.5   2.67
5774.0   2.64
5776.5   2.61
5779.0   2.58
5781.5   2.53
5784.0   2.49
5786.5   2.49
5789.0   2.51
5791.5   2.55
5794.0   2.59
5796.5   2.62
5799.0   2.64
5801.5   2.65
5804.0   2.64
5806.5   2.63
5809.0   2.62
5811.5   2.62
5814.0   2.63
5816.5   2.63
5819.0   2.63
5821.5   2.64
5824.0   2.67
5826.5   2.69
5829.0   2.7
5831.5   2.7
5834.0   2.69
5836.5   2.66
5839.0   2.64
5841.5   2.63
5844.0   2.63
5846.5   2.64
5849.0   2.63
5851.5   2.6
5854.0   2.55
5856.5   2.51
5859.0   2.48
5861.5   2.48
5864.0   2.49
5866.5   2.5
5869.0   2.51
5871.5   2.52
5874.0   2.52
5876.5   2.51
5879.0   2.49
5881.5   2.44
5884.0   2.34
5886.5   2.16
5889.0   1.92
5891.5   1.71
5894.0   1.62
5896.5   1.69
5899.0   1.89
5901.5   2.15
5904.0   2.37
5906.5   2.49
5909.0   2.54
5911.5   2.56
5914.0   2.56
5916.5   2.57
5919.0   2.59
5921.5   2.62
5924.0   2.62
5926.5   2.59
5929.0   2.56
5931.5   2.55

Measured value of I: -0.11 mag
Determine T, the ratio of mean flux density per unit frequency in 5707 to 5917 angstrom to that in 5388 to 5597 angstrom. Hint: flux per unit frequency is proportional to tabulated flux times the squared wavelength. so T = 1.2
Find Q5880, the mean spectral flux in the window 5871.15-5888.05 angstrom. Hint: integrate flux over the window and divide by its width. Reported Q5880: 2.41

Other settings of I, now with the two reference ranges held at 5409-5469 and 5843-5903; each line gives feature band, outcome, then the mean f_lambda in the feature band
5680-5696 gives -0.082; 2.51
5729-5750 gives -0.117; 2.6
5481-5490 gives -0.063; 2.47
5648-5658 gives -0.126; 2.62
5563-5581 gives -0.024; 2.38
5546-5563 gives -0.091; 2.53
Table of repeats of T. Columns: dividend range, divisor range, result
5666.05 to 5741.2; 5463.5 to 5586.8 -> 1.10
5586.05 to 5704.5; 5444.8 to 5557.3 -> 1.06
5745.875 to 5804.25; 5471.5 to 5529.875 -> 1.15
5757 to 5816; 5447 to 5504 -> 1.19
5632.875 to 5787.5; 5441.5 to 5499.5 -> 1.15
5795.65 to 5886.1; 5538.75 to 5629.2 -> 1.17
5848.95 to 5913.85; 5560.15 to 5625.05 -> 1.08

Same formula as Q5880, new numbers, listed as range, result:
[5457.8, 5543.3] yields 2.46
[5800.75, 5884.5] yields 2.59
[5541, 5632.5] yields 2.41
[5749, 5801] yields 2.59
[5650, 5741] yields 2.54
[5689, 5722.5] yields 2.51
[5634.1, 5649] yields 2.55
